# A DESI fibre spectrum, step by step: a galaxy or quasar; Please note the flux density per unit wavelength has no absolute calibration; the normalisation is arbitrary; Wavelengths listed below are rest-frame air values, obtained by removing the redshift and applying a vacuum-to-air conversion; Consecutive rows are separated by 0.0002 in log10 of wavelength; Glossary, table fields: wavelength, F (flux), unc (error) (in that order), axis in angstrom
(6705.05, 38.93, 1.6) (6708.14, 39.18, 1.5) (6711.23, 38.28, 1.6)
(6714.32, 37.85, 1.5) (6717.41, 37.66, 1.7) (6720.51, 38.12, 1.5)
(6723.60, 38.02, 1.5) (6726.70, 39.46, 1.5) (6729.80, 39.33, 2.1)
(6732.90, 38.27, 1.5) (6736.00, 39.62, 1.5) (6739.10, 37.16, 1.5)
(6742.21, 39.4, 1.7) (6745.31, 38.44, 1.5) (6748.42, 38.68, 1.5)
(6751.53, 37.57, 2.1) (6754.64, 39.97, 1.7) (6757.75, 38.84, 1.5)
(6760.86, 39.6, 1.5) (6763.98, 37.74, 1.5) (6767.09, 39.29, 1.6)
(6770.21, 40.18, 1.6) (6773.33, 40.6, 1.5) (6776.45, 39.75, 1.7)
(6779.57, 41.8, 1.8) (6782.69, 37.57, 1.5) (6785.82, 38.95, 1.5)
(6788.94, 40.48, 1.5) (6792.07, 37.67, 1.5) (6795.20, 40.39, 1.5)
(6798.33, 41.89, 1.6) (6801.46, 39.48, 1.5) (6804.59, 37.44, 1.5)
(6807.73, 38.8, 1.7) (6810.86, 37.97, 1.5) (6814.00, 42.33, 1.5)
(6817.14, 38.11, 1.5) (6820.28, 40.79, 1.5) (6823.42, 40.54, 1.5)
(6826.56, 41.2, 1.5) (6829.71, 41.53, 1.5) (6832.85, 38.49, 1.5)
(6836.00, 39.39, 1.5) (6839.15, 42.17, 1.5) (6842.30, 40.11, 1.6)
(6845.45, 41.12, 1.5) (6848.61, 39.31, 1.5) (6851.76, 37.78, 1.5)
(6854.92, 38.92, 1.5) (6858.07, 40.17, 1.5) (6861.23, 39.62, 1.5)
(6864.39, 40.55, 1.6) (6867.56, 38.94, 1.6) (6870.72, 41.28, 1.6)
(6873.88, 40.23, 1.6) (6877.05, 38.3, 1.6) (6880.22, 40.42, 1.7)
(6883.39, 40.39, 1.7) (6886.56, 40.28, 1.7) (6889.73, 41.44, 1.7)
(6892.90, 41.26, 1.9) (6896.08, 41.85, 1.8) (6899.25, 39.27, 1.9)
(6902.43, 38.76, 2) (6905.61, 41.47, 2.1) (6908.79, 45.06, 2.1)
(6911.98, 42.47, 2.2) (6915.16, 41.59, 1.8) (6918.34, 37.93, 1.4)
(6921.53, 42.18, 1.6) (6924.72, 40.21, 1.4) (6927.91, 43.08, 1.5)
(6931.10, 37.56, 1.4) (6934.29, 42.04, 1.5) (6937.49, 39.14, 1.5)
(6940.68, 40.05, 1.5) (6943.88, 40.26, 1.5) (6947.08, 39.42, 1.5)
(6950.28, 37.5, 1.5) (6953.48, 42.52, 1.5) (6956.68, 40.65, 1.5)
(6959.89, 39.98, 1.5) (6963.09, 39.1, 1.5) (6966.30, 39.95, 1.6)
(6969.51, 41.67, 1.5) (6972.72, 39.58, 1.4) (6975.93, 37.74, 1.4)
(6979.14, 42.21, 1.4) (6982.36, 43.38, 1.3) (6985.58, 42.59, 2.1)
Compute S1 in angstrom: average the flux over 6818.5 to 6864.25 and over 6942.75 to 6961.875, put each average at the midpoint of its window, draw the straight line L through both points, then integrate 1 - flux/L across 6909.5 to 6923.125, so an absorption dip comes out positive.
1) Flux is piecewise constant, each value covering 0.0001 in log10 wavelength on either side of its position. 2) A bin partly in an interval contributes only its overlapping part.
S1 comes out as -0.4 angstrom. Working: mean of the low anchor 40.1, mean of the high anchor 40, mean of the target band 41.3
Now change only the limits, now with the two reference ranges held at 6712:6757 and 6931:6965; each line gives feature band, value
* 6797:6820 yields -0.27 angstrom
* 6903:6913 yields -0.74 angstrom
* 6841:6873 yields -0.36 angstrom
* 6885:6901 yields -0.49 angstrom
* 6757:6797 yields -0.68 angstrom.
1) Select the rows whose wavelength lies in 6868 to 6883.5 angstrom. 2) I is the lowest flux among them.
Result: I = 38.3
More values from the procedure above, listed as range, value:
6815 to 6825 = 38.11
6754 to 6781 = 37.74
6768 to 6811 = 37.44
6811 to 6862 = 37.78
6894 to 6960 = 37.5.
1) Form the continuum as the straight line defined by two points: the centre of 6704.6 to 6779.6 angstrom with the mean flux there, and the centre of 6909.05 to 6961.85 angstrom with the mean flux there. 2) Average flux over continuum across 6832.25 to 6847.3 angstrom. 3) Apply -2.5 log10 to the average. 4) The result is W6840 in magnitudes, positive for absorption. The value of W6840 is -0.02 mag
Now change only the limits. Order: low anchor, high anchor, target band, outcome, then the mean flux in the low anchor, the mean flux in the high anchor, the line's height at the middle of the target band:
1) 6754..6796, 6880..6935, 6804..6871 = 0.01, 39.5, 41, 40.2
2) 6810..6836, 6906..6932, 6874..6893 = 0.02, 40.1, 41.4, 40.9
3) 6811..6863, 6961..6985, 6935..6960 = 0.01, 40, 40.6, 40.5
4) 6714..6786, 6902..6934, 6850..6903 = 0.02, 38.9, 41.2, 40.6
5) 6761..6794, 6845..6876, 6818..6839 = -0.02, 39.4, 39.7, 39.6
